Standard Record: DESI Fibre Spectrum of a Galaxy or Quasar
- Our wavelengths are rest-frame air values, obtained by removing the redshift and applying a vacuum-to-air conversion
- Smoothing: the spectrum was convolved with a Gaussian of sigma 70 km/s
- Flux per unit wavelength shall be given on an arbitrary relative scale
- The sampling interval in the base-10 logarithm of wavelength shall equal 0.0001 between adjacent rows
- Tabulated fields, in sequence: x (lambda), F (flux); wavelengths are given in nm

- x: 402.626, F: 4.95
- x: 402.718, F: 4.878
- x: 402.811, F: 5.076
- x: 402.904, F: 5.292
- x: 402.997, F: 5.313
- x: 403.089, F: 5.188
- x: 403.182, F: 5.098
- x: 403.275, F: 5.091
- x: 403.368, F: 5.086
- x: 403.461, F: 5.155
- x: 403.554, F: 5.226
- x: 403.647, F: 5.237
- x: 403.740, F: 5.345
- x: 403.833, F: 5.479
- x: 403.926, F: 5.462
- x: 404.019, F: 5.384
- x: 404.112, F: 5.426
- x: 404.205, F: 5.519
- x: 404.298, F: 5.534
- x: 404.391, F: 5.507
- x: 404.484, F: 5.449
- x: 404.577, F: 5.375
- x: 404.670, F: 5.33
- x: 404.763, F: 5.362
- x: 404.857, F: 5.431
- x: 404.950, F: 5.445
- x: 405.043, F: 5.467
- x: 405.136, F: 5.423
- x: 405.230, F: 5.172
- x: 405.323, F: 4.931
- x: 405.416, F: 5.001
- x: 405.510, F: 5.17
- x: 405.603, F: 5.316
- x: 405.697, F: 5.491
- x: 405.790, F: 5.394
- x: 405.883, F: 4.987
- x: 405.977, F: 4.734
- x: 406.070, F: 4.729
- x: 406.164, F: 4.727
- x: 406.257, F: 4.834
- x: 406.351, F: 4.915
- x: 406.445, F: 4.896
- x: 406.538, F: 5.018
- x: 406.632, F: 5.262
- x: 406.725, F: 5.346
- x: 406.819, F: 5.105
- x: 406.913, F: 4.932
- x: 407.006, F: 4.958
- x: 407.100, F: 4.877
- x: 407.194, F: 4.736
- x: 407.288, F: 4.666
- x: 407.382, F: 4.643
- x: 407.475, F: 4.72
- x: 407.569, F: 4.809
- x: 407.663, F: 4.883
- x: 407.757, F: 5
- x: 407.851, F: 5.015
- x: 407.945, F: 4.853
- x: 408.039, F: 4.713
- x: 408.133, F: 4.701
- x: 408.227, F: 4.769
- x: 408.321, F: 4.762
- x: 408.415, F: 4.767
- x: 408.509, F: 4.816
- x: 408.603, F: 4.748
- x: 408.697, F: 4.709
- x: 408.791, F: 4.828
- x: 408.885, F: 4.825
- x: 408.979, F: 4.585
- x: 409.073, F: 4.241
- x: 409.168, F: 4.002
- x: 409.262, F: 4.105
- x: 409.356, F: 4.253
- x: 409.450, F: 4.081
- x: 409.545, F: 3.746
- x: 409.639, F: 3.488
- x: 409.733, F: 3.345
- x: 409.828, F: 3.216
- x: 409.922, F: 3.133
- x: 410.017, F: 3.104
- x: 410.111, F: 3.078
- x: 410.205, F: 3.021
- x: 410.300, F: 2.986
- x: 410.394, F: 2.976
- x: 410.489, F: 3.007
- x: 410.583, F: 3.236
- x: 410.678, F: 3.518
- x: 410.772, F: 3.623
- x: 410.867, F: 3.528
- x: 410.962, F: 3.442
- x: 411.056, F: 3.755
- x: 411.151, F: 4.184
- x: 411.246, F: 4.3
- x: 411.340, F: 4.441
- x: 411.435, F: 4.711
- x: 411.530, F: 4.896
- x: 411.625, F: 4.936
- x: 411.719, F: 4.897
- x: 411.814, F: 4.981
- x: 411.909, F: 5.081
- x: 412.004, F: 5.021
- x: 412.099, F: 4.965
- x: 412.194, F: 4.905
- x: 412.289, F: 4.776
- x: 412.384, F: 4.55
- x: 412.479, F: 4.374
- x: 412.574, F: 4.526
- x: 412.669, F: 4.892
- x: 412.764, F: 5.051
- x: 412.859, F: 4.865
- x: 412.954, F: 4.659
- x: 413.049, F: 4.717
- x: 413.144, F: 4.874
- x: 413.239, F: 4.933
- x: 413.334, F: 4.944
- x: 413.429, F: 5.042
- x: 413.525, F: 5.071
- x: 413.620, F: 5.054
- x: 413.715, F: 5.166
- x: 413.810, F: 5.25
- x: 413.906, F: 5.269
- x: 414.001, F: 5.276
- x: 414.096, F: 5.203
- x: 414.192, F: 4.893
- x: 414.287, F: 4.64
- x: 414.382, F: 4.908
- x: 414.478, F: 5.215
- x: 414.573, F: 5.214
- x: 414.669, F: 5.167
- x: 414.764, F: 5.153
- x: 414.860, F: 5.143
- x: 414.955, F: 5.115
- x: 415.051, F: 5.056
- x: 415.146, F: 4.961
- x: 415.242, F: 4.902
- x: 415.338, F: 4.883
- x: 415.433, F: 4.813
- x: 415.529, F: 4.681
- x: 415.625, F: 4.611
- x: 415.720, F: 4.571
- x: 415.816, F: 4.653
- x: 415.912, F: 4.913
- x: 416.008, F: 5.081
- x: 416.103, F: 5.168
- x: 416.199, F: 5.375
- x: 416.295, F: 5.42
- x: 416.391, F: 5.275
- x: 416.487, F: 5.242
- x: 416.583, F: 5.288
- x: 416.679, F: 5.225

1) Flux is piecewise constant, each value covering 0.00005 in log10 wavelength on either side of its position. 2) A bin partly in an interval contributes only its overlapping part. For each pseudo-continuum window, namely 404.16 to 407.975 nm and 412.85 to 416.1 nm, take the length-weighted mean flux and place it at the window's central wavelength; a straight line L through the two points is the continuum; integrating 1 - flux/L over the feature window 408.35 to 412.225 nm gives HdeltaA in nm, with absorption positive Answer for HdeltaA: 0.73 nm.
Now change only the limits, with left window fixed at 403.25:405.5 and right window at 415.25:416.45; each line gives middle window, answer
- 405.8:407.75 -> 0.13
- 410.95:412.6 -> 0.15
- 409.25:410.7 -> 0.50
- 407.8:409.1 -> 0.11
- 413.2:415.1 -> -0.03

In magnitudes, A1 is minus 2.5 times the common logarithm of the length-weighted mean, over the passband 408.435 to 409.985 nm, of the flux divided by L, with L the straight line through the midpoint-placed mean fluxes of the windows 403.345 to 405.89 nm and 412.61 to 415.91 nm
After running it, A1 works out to 0.24 mag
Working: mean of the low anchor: 5.33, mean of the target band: 4.13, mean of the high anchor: 4.96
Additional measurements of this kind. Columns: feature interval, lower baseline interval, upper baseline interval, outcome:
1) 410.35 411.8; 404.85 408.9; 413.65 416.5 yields 0.246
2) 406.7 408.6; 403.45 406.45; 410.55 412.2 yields 0.005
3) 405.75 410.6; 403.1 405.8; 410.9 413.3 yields 0.138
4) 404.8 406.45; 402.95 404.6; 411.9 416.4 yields 0.030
